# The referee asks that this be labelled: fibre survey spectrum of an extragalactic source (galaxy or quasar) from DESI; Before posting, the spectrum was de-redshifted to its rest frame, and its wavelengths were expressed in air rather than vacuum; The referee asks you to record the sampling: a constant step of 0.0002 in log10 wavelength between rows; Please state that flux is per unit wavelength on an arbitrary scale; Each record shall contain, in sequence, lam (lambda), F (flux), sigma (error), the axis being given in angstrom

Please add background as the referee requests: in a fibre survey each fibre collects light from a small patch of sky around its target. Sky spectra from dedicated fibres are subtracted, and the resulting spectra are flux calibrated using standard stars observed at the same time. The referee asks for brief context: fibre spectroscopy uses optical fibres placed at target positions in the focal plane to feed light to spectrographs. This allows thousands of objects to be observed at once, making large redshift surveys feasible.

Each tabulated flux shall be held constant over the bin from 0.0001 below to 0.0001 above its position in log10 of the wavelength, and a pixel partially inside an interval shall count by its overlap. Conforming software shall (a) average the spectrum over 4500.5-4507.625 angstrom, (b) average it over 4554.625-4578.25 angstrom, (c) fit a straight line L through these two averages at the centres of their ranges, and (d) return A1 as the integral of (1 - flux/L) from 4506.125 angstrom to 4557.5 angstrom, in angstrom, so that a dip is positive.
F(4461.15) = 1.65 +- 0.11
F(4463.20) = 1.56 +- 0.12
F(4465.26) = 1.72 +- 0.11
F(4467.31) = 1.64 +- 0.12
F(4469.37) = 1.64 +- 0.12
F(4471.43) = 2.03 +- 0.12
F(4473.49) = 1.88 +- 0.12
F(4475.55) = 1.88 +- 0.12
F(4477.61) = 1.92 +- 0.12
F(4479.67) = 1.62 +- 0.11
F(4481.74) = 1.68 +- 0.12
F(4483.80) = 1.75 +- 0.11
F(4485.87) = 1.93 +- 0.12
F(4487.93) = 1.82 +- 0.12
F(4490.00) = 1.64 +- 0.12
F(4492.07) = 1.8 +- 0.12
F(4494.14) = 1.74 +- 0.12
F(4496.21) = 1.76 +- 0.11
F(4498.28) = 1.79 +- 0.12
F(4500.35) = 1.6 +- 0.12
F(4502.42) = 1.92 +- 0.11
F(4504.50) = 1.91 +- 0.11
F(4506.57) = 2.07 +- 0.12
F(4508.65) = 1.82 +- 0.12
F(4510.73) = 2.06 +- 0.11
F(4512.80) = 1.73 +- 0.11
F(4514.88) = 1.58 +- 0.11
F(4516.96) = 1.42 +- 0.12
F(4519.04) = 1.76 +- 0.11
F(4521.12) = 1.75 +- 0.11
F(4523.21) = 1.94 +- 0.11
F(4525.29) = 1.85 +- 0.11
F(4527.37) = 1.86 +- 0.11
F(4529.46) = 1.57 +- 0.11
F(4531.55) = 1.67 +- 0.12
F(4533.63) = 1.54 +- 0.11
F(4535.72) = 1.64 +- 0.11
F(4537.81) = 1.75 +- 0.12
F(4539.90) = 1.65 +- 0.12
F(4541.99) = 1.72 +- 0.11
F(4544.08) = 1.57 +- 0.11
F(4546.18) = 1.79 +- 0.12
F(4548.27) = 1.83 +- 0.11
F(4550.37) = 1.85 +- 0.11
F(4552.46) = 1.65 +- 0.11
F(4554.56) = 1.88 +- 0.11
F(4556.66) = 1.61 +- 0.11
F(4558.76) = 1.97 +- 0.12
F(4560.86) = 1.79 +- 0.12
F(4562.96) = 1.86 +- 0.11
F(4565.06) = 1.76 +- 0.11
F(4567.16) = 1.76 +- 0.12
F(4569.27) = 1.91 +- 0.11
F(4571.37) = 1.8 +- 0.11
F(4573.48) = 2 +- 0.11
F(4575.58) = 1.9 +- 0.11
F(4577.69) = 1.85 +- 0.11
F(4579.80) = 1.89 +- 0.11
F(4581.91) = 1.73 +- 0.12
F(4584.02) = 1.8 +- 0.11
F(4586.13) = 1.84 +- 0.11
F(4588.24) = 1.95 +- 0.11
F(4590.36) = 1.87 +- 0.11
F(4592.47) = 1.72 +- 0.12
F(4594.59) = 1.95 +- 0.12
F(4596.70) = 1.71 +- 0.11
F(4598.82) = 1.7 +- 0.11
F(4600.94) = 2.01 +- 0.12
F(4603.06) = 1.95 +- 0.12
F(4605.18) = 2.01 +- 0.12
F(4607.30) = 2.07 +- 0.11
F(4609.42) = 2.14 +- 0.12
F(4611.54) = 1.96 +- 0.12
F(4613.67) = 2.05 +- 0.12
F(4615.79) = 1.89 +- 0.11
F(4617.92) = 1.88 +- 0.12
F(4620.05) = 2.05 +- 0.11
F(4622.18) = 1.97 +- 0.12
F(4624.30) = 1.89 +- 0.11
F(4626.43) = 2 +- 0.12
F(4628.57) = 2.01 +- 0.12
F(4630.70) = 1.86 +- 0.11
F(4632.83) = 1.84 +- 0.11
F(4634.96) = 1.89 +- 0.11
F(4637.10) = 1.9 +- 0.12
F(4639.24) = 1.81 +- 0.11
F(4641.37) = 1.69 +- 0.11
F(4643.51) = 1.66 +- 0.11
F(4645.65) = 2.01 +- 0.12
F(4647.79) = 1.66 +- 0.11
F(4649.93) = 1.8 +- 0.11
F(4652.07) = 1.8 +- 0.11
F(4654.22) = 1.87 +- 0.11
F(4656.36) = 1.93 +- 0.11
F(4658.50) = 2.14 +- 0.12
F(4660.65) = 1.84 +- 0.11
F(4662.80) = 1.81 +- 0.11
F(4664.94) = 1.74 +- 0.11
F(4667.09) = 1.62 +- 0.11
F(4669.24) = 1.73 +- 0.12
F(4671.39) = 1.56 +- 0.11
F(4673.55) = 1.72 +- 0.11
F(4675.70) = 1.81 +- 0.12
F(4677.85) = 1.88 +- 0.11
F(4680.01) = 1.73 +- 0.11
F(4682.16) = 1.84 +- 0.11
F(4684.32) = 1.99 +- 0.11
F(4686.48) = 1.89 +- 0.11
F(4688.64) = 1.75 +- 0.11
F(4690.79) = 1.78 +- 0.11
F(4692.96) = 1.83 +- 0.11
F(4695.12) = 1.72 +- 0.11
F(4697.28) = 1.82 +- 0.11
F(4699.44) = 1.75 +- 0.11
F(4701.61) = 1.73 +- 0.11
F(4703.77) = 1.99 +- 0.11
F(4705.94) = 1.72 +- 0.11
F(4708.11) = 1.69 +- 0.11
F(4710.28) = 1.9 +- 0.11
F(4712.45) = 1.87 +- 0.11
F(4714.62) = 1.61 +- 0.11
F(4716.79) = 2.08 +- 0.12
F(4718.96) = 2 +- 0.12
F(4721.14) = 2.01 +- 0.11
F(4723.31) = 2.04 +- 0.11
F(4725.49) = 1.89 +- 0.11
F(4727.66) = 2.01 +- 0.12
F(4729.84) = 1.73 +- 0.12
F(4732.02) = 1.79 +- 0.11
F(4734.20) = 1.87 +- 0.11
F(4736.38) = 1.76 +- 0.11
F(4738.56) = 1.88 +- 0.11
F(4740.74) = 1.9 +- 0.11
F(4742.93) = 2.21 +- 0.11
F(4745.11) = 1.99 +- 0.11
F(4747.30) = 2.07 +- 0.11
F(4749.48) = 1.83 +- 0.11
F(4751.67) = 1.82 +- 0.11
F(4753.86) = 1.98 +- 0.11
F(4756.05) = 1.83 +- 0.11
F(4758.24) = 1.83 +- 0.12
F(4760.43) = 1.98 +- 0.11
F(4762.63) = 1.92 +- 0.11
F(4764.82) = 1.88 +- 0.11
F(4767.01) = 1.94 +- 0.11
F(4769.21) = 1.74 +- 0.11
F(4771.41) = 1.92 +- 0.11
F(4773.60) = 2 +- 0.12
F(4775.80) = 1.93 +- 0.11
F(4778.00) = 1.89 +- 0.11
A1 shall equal 4.0 angstrom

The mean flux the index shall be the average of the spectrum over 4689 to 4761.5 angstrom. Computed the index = 1.88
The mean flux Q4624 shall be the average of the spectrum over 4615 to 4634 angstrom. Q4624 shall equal 1.93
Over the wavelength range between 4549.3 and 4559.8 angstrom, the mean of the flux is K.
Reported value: 1.79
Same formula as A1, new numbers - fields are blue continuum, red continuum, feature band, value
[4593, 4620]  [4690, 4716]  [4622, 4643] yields 0.3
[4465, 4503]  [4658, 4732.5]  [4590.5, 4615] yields -1.7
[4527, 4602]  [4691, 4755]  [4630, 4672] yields 0.6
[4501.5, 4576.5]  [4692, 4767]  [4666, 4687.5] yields 0.9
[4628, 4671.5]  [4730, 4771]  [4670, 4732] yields 0.9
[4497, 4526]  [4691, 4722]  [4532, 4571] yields 1.2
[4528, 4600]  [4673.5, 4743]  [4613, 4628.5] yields -1.3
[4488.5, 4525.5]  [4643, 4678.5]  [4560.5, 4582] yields -0.7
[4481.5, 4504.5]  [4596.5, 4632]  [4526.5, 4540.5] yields 1.3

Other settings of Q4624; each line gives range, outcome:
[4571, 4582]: 1.88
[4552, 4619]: 1.87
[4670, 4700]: 1.79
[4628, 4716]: 1.81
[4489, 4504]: 1.76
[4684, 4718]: 1.82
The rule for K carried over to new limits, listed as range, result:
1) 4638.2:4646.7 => 1.79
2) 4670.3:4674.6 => 1.64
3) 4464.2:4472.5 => 1.76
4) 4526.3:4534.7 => 1.66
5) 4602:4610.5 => 2.04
